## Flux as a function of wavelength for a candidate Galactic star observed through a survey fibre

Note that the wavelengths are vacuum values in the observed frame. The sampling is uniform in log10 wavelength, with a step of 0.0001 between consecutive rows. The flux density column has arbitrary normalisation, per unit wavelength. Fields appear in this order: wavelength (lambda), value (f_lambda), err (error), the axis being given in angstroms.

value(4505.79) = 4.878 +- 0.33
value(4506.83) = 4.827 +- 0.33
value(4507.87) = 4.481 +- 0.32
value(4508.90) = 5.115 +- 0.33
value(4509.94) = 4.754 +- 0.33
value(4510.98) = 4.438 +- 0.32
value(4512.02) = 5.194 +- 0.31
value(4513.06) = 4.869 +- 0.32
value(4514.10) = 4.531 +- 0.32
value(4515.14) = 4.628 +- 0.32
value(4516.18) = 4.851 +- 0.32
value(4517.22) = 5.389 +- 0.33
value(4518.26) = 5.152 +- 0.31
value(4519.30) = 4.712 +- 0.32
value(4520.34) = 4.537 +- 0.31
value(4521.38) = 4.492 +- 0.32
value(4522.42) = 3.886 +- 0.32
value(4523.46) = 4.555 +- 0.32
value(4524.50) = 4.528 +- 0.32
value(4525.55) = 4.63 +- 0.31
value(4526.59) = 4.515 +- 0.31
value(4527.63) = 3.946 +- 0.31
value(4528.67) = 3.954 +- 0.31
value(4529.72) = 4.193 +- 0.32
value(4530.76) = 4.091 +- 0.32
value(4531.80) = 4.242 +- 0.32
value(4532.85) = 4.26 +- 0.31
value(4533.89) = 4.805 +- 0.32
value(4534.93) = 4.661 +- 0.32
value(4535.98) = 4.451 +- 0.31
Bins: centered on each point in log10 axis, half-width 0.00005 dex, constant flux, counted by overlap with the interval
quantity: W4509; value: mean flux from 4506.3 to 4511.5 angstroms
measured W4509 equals 4.72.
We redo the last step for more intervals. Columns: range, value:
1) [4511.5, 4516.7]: 4.81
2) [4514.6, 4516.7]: 4.74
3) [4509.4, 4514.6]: 4.75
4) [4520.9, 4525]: 4.37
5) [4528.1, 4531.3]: 4.08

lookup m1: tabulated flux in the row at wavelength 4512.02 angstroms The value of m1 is 5.194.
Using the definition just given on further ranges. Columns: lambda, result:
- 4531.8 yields 4.242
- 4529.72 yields 4.193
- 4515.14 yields 4.628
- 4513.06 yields 4.869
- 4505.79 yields 4.878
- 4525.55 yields 4.63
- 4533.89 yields 4.805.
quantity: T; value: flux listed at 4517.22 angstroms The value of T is 5.389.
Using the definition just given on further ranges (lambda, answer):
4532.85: 4.26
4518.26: 5.152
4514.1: 4.531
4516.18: 4.851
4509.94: 4.754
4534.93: 4.661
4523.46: 4.555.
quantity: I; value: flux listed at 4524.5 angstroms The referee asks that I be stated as 4.528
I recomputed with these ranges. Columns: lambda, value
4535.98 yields 4.451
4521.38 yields 4.492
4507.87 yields 4.481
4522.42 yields 3.886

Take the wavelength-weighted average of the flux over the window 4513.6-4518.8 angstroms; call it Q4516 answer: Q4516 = 4.91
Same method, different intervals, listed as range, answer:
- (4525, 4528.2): 4.36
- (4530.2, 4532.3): 4.18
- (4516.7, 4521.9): 4.86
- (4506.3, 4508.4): 4.67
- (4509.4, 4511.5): 4.59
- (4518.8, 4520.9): 4.62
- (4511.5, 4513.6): 5.02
